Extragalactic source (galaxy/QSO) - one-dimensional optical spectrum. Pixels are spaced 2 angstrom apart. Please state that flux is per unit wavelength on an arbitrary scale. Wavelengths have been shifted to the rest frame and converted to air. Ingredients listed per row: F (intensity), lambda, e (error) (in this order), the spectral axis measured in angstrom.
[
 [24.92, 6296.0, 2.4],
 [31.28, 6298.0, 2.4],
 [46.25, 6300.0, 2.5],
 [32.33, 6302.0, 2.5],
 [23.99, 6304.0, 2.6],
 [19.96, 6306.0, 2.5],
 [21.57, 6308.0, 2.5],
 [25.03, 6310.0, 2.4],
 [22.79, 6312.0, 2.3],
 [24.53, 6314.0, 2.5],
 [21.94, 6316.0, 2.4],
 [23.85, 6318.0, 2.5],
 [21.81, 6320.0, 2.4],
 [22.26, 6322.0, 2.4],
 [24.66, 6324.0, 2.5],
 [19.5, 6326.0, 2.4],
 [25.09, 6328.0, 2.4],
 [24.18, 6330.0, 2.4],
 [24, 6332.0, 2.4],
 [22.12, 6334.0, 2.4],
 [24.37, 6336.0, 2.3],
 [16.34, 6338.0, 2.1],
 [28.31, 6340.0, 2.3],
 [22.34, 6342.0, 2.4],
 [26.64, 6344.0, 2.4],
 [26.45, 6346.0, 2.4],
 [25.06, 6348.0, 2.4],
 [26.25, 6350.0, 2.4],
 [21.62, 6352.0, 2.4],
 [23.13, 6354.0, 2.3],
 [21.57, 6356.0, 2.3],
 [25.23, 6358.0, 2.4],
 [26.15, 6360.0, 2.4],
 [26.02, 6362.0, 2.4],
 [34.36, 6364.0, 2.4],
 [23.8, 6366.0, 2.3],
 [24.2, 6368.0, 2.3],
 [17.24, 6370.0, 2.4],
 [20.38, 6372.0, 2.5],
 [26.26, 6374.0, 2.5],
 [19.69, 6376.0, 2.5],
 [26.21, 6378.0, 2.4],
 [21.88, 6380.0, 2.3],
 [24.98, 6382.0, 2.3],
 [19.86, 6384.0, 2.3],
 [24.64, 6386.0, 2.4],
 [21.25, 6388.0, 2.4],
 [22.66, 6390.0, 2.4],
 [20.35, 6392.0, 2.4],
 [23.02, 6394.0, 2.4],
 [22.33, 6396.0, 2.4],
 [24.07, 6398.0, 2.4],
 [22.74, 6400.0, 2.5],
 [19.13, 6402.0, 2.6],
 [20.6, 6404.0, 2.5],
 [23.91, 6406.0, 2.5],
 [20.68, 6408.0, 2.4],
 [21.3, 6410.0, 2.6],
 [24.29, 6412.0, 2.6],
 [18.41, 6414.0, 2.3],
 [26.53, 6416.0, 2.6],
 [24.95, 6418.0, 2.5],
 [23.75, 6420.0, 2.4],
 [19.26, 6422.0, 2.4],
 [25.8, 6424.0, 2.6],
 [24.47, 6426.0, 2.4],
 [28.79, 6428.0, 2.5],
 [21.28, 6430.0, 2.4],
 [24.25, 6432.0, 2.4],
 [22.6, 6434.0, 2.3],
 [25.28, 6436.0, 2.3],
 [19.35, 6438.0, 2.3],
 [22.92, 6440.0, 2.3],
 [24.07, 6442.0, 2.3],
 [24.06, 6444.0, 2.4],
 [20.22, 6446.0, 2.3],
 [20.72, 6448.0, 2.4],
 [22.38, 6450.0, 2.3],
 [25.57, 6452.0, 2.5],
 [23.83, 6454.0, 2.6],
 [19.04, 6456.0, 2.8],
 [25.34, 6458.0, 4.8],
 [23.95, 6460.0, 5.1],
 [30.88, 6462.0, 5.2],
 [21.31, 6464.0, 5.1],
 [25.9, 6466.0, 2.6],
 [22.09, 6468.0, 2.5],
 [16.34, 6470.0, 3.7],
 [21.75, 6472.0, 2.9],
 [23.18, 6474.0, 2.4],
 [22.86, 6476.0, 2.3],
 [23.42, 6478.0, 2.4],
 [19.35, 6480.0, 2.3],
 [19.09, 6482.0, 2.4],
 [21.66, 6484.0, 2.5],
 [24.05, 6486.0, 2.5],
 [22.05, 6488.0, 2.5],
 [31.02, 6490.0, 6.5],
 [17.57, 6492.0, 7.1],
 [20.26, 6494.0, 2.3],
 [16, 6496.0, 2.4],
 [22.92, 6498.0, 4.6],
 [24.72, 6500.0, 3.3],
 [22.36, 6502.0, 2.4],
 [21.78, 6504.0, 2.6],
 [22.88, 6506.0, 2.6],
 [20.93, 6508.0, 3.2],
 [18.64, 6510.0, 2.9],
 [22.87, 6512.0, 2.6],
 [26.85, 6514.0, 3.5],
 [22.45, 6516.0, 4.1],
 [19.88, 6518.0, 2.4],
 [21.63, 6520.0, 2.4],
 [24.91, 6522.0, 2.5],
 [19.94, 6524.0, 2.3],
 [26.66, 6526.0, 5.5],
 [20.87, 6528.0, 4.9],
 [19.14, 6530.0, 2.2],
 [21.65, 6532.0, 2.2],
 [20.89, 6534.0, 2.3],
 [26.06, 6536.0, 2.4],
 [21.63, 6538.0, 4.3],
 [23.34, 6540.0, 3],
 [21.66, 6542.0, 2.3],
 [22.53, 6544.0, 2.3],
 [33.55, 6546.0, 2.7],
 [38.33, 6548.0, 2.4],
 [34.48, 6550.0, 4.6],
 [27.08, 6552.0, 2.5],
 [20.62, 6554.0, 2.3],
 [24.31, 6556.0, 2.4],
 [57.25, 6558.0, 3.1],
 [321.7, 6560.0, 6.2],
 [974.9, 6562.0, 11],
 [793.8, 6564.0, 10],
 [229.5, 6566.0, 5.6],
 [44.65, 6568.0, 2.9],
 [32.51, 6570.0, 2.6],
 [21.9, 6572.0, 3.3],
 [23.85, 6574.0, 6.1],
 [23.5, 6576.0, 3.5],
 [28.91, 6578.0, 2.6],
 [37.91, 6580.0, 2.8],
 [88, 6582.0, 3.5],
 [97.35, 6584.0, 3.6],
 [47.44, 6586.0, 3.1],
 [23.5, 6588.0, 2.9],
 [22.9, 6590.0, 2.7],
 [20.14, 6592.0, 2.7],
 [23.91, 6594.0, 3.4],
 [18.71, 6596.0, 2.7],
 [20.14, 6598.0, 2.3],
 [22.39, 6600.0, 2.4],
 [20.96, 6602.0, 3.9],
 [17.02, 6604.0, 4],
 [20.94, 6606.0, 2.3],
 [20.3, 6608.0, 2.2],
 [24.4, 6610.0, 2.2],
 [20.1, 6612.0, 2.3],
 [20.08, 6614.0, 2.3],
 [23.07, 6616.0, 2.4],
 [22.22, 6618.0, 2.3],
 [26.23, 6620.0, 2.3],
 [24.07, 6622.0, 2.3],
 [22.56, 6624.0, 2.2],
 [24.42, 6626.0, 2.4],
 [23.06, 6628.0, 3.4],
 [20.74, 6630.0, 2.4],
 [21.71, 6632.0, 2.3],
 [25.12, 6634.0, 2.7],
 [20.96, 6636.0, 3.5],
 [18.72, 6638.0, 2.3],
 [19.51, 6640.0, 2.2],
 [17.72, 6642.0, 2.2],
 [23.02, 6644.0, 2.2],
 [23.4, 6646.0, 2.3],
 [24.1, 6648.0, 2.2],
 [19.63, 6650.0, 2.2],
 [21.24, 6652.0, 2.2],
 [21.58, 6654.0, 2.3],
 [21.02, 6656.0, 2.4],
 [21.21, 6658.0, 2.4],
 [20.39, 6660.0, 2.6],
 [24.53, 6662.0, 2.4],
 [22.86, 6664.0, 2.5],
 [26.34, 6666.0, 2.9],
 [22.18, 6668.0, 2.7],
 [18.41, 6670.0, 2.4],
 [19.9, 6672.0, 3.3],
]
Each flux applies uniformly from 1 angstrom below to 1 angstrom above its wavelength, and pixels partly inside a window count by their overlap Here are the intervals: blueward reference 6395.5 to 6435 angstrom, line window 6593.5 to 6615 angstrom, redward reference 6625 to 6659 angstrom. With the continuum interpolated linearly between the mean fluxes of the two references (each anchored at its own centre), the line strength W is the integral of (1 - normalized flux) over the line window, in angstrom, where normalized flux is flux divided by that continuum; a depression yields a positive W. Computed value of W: 1.07 angstrom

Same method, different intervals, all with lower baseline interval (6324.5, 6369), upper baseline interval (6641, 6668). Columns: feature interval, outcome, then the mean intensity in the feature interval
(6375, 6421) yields 2.92 angstrom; 22.5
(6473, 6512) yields 2.42 angstrom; 21.9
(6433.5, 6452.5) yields 0.83 angstrom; 22.6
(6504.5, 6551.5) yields -1.99 angstrom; 24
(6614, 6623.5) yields -0.46 angstrom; 23.4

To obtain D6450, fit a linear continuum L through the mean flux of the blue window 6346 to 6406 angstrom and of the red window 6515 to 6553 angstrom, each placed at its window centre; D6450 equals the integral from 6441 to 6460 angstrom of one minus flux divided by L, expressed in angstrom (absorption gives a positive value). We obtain 0.8 angstrom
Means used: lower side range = 23.3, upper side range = 24.6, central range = 22.9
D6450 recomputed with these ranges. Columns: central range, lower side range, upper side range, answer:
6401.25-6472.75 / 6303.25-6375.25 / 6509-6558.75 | 4.59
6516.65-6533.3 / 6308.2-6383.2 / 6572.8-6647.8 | 2.63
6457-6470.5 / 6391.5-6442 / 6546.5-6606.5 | 6.63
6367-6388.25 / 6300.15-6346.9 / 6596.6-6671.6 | 1.08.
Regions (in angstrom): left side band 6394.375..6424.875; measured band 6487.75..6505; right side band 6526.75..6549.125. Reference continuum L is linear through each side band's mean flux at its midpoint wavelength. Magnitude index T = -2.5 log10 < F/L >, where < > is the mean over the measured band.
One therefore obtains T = 0.087 mag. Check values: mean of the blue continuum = 22.5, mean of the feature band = 22.1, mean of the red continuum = 24.6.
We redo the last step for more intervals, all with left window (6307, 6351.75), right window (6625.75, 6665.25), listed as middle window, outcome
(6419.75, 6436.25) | -0.04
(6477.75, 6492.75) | 0.02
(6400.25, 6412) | 0.08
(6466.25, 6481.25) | 0.06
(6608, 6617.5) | 0.01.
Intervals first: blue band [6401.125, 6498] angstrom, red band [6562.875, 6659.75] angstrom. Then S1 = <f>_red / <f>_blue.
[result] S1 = 2.12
